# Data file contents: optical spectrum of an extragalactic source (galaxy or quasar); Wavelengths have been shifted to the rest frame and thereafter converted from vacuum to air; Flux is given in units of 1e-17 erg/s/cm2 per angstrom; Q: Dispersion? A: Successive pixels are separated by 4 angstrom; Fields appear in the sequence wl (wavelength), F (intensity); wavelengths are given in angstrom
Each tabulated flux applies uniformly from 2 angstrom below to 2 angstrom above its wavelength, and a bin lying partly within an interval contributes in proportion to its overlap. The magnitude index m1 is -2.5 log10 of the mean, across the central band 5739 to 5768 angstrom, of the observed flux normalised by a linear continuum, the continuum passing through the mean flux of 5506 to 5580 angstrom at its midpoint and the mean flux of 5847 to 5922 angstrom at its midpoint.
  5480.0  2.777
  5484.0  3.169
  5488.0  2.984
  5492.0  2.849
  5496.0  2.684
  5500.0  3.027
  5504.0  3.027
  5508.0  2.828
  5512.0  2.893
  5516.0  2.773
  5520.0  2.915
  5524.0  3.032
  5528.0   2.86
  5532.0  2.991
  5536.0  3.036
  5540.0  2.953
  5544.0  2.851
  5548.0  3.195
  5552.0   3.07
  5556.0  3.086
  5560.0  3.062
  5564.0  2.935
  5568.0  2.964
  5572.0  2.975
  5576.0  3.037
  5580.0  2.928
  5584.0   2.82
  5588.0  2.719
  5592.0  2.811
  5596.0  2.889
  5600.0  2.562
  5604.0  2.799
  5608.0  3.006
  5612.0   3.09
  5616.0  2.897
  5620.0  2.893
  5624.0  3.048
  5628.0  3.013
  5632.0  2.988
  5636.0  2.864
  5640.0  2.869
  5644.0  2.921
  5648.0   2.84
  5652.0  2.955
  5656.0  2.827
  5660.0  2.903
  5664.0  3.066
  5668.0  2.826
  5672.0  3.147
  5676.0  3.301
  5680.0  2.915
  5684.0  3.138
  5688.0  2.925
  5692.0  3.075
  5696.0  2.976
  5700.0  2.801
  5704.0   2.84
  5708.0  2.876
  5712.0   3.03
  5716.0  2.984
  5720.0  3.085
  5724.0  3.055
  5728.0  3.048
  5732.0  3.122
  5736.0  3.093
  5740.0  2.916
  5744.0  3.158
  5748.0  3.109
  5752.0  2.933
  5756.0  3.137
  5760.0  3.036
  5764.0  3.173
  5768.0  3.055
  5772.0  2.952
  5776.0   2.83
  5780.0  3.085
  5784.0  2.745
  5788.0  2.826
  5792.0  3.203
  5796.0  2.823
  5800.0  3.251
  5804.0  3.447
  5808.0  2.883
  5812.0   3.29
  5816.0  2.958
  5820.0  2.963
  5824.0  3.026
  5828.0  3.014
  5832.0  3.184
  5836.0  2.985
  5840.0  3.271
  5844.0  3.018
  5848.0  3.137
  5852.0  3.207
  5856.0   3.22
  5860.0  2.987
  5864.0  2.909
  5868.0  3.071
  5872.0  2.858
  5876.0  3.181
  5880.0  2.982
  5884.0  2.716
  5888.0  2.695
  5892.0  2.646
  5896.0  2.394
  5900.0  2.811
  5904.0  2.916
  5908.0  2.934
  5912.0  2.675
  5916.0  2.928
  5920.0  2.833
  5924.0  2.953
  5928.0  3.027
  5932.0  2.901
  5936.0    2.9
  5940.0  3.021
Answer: -0.05 mag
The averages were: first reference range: 2.97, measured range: 3.07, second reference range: 2.9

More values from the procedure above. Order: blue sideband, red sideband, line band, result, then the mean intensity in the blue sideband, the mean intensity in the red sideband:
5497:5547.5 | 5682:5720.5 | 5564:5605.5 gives 0.03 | 2.94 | 2.97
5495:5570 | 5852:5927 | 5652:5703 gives -0.02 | 2.96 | 2.88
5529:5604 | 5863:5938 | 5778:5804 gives -0.05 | 2.93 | 2.86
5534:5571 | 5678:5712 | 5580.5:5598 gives 0.07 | 3.02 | 2.95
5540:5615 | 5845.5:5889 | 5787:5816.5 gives -0.04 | 2.93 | 3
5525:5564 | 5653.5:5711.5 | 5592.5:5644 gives 0.03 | 3.01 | 2.97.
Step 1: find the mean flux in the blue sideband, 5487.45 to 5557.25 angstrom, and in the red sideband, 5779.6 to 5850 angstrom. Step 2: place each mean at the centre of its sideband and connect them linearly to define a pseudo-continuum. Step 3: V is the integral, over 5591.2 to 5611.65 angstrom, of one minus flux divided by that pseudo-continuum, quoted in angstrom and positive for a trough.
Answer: 1.0 angstrom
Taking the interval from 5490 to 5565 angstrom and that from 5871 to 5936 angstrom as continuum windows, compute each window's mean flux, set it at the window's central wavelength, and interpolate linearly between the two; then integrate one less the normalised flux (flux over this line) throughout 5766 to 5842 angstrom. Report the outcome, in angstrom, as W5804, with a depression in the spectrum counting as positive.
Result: -4.5 angstrom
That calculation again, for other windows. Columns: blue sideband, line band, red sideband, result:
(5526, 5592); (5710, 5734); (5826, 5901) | -0.7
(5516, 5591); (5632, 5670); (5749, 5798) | 0.9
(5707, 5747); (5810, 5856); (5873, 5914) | -3.4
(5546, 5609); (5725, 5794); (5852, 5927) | -2.9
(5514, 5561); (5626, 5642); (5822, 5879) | 0.4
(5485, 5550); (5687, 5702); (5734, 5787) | 0.2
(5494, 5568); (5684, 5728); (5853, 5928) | -0.8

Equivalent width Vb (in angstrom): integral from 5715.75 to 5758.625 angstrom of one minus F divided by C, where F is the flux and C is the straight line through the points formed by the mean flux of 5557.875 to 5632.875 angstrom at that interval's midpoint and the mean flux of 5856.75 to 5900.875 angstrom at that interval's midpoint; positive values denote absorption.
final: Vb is -2.6 angstrom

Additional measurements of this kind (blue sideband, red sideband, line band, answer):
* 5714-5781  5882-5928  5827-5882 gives -3.96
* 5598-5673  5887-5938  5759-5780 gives -1.06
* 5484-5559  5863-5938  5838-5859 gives -2.12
